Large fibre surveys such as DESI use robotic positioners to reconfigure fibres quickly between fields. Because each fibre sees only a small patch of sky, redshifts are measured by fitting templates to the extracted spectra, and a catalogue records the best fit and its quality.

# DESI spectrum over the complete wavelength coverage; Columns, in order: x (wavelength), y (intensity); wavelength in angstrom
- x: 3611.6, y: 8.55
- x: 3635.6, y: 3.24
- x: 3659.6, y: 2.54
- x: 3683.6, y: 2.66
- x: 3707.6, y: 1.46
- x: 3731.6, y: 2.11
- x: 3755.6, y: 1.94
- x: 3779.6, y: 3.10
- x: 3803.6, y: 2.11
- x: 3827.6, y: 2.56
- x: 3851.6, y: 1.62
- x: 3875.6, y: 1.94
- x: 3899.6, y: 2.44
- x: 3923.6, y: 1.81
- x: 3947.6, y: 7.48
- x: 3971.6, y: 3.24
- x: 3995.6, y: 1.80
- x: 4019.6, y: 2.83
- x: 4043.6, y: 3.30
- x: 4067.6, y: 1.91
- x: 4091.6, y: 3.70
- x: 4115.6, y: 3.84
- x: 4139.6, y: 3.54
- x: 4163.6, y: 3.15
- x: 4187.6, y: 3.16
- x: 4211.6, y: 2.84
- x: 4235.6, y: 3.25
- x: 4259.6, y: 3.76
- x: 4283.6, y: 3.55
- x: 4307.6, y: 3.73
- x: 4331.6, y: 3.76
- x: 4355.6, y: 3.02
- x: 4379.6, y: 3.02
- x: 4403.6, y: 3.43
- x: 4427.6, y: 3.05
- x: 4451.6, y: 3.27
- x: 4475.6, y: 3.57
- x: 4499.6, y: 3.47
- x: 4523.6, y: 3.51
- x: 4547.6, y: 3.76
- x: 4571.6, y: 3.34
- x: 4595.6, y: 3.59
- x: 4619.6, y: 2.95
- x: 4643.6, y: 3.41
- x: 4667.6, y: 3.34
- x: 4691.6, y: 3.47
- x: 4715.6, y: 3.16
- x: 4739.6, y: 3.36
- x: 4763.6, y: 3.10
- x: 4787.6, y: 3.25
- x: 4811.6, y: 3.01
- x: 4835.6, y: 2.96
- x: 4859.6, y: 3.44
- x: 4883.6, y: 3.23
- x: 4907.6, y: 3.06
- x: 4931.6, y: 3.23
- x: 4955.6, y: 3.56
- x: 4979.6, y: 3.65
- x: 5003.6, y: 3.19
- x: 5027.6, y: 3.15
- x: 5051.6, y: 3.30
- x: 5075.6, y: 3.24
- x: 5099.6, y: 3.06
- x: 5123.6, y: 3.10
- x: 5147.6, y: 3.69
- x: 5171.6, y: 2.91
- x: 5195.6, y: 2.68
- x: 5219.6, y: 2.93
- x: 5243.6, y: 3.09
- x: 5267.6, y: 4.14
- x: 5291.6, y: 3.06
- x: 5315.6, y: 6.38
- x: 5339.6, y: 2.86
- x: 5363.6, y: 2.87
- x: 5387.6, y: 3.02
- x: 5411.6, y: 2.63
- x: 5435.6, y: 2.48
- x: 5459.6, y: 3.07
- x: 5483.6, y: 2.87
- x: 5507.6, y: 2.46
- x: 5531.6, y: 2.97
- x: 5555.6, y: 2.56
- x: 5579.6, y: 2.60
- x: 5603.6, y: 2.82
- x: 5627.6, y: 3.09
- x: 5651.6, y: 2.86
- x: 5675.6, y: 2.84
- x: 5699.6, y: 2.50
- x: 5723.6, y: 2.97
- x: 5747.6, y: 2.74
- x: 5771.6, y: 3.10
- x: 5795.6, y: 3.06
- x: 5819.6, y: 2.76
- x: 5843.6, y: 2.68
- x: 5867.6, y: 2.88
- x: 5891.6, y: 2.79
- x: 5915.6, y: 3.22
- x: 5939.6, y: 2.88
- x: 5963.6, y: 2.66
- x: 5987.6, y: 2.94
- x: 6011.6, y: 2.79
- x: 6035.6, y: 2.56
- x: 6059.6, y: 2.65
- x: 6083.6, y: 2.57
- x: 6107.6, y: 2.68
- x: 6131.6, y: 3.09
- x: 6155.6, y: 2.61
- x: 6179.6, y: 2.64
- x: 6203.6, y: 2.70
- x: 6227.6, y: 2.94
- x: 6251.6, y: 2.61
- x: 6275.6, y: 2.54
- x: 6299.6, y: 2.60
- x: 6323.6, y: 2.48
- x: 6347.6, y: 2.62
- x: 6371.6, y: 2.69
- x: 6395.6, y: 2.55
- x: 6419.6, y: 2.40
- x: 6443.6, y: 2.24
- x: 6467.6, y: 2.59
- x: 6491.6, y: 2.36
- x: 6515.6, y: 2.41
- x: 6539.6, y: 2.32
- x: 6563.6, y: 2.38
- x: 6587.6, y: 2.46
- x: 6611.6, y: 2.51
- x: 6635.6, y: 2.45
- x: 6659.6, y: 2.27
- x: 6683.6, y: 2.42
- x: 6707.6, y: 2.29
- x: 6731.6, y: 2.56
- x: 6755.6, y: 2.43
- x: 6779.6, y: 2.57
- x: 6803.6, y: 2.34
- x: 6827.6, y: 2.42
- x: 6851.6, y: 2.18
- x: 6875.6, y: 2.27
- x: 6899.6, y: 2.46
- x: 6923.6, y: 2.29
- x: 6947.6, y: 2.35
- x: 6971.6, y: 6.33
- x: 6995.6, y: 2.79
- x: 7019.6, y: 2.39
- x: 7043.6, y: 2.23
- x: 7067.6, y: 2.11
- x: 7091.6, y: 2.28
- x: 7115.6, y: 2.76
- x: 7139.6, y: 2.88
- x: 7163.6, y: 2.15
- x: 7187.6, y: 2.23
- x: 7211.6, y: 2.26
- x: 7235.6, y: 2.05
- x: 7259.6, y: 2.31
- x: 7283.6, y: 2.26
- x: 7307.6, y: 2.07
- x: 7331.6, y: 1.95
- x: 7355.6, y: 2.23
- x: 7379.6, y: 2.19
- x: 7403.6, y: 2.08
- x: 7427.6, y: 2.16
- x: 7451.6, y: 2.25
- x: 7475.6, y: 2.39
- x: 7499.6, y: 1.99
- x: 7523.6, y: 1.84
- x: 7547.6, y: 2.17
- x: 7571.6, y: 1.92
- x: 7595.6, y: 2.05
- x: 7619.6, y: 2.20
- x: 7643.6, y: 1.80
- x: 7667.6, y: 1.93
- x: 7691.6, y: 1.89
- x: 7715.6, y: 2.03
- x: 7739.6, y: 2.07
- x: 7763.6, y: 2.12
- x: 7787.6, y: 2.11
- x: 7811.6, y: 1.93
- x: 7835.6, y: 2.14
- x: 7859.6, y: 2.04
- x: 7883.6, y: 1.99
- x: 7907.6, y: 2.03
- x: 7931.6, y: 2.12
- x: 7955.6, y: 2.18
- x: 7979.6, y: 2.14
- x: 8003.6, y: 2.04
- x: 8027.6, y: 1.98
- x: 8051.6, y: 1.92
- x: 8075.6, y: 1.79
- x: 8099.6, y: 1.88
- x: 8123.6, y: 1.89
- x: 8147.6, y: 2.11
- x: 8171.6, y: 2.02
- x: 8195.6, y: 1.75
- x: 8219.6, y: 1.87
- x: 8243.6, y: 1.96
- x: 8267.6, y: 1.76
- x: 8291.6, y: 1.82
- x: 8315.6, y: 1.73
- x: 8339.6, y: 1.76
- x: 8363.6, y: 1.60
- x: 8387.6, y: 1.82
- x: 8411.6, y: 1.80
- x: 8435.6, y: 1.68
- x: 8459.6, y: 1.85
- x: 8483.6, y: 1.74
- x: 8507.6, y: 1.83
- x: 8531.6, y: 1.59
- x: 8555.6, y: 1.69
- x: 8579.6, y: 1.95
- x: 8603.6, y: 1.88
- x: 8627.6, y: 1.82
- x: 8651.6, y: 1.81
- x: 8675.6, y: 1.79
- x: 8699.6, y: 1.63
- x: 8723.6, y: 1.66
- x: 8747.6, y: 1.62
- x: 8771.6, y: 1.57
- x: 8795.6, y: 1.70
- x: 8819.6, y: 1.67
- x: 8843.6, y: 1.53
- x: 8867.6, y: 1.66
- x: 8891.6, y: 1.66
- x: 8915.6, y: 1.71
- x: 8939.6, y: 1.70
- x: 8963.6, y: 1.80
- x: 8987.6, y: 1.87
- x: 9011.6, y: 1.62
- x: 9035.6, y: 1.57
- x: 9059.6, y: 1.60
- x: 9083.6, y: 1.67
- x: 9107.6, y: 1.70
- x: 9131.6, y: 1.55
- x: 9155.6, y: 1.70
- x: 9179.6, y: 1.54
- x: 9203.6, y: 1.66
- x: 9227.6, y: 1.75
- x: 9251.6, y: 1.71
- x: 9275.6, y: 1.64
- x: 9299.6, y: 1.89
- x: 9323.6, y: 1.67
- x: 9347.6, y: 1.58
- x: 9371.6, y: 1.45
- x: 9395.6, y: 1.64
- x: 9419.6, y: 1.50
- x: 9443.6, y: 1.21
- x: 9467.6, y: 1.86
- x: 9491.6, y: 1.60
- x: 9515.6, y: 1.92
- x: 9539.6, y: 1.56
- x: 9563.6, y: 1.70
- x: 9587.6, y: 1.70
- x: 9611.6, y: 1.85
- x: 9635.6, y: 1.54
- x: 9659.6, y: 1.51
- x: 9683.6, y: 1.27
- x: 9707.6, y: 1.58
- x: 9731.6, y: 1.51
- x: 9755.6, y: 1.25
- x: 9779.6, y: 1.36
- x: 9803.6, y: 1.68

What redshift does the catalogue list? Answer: 0.06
